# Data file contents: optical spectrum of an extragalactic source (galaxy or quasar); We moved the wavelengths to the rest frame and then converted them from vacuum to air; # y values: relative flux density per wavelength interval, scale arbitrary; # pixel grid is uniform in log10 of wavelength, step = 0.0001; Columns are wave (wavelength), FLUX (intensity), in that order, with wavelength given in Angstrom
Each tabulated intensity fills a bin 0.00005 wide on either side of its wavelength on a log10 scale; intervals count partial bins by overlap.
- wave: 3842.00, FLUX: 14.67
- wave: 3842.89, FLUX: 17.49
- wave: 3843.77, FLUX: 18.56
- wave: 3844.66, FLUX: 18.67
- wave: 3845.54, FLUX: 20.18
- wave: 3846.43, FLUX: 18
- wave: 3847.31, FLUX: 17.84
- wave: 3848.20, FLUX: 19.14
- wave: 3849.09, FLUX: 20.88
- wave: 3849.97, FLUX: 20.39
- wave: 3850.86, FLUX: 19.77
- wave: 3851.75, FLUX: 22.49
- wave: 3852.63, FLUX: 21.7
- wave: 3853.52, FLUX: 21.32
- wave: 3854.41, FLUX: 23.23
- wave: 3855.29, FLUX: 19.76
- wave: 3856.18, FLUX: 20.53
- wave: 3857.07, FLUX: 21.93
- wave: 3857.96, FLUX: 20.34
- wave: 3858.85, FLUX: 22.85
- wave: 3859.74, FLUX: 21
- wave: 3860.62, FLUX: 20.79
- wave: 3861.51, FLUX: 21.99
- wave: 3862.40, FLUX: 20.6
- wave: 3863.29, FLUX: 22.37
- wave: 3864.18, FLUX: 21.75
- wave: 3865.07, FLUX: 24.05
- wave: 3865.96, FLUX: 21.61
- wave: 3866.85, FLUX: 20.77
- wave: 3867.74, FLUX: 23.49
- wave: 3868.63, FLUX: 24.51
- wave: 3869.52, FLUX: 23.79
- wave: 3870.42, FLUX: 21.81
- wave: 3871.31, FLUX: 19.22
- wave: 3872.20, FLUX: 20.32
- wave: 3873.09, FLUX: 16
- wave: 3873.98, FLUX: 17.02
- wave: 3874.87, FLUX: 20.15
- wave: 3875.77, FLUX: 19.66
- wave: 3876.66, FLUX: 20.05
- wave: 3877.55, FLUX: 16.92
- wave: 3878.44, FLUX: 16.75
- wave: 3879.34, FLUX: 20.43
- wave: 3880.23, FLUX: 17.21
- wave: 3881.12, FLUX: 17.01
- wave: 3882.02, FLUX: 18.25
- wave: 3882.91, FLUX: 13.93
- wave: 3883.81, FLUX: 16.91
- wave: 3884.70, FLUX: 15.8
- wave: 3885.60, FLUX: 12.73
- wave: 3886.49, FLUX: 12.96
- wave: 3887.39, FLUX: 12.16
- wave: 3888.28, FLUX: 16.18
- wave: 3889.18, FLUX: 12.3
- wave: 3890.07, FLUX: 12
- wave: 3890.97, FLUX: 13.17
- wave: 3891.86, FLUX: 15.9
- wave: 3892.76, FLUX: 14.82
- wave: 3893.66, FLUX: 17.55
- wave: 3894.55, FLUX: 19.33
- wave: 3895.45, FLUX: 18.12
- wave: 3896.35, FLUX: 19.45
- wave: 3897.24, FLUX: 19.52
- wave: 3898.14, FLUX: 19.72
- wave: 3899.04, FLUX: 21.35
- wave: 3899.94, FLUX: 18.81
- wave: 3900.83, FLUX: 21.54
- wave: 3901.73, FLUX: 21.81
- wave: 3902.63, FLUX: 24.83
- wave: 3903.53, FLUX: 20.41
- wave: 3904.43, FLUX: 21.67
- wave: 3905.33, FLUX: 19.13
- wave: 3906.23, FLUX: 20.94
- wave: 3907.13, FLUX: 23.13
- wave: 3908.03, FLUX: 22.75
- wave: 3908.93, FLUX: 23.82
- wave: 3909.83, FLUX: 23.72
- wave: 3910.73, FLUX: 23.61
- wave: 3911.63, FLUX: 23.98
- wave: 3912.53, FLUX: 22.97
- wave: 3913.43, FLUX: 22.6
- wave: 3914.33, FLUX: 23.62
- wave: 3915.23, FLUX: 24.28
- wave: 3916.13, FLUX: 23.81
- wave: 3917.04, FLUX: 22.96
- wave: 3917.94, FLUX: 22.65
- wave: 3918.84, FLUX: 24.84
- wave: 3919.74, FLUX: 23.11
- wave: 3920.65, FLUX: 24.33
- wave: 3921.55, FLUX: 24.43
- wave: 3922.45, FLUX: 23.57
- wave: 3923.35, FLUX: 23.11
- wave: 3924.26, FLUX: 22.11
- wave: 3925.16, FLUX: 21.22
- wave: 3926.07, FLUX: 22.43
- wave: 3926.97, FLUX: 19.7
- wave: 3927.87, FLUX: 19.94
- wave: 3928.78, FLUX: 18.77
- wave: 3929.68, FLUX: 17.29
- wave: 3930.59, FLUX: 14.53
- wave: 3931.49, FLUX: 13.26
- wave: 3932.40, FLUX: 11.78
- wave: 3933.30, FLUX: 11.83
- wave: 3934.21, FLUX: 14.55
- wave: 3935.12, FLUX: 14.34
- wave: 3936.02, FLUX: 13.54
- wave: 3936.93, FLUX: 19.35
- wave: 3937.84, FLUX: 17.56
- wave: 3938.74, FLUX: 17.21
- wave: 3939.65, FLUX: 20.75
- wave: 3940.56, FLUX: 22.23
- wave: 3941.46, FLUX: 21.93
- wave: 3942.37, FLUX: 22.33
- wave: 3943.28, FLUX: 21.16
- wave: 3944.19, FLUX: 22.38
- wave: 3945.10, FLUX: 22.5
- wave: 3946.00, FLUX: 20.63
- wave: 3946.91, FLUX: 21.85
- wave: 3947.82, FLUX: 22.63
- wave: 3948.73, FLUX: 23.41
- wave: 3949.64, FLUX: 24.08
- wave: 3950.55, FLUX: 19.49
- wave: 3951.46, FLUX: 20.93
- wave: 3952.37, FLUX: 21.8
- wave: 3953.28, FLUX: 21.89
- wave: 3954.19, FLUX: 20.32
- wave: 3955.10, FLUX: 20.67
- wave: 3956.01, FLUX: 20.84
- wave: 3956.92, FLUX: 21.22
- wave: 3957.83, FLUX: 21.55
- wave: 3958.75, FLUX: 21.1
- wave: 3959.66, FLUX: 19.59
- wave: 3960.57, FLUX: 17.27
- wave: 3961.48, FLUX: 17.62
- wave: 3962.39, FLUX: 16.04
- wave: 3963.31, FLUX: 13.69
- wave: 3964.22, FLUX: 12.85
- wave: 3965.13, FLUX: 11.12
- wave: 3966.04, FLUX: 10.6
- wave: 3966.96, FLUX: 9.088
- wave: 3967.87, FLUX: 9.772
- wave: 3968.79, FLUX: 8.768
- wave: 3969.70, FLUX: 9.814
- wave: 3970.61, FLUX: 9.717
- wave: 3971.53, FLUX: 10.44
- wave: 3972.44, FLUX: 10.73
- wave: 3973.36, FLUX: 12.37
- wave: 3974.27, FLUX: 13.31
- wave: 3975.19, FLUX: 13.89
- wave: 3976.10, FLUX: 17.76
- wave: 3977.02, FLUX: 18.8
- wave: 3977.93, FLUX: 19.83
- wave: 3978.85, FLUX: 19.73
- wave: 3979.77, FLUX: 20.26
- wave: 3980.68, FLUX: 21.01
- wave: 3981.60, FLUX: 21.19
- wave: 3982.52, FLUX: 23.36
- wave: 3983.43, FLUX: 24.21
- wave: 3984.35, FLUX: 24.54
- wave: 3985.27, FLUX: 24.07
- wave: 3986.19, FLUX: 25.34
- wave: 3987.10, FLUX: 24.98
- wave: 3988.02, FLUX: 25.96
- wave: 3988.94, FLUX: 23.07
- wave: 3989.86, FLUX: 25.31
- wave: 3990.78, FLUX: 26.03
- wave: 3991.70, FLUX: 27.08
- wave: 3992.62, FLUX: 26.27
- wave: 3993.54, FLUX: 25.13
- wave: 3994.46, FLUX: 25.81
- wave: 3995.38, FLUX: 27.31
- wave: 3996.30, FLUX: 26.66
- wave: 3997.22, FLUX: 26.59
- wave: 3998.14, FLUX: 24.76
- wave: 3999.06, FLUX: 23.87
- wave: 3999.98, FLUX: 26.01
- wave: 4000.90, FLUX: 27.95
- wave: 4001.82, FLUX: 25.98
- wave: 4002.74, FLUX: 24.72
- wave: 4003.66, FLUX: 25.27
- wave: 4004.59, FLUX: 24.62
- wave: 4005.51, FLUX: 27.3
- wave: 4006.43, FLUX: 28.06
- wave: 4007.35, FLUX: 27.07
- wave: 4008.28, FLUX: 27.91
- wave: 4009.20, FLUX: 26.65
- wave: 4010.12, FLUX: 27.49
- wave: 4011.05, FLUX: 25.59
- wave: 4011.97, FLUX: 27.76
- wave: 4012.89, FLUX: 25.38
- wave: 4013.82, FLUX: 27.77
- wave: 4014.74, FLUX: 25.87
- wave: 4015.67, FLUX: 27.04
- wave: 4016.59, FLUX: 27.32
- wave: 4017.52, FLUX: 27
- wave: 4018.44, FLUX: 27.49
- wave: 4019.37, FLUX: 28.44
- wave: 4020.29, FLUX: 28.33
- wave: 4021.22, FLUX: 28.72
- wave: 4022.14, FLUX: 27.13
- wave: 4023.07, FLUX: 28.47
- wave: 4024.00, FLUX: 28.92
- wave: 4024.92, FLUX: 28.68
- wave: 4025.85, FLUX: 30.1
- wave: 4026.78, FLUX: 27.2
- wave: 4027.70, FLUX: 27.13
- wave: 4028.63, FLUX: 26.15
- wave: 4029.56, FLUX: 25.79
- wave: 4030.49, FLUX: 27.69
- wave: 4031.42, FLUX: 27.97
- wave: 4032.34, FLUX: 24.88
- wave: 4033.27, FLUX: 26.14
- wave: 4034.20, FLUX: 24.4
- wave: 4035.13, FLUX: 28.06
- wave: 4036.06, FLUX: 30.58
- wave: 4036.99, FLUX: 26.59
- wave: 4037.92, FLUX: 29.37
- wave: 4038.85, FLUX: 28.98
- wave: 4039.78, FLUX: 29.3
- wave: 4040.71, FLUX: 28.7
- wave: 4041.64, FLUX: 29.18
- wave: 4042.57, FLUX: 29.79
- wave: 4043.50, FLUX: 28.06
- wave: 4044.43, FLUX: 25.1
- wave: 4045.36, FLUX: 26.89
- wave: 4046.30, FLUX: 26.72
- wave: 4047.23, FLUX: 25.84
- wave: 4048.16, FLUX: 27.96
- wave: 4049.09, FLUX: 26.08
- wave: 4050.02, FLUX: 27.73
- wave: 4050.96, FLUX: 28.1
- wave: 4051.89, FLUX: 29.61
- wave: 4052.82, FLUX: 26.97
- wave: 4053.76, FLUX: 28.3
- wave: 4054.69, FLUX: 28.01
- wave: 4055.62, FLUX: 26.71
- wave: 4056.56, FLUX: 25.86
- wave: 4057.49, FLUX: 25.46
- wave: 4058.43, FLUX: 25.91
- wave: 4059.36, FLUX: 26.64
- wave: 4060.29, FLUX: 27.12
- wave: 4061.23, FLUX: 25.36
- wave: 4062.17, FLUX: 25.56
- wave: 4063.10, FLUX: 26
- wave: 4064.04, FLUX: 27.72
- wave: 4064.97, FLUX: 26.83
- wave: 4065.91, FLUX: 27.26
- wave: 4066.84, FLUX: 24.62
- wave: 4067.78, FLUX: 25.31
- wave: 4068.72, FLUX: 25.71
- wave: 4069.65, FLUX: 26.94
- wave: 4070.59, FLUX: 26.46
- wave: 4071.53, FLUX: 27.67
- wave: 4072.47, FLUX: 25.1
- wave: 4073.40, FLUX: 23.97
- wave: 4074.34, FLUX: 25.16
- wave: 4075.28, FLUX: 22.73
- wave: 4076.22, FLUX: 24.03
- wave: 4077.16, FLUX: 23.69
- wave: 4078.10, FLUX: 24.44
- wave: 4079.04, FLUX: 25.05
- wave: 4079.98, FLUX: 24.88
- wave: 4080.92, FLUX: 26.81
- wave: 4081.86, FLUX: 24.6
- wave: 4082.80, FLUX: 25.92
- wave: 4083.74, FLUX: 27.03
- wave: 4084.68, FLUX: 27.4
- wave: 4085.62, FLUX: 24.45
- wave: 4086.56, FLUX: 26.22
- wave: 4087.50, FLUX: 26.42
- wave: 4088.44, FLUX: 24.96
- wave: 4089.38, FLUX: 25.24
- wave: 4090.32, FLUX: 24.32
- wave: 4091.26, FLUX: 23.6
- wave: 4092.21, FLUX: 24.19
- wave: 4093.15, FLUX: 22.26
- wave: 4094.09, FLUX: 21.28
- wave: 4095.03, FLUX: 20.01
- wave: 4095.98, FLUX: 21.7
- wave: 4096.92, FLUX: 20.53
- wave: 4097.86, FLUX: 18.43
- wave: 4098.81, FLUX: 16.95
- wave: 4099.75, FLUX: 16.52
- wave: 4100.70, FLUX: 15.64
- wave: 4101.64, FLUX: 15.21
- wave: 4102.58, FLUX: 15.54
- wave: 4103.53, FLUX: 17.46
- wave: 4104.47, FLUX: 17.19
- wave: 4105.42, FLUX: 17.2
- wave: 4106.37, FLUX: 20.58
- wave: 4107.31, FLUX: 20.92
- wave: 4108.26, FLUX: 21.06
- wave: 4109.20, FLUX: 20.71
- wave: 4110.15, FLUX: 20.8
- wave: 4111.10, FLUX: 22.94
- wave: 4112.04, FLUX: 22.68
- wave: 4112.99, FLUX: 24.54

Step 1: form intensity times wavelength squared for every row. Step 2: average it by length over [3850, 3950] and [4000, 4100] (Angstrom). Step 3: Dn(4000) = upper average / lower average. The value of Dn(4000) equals 1.4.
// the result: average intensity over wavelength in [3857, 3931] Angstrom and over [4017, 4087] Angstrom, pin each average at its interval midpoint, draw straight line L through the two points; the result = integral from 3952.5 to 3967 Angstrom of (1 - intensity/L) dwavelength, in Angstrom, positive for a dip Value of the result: 3.4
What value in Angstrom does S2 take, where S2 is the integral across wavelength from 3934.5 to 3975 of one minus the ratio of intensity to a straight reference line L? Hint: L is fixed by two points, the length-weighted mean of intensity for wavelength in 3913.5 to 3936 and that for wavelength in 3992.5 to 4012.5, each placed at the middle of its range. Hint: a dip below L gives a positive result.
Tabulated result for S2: 8.7 Angstrom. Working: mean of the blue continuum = 20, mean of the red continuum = 26.3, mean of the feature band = 17.5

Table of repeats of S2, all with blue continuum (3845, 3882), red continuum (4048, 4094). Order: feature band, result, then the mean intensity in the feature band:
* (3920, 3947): 3.53 Angstrom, 19.3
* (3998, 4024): -2.75 Angstrom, 26.8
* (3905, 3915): -0.54 Angstrom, 22.8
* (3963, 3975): 6.32 Angstrom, 11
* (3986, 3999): -1.03 Angstrom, 25.7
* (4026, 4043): -1.92 Angstrom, 27.7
